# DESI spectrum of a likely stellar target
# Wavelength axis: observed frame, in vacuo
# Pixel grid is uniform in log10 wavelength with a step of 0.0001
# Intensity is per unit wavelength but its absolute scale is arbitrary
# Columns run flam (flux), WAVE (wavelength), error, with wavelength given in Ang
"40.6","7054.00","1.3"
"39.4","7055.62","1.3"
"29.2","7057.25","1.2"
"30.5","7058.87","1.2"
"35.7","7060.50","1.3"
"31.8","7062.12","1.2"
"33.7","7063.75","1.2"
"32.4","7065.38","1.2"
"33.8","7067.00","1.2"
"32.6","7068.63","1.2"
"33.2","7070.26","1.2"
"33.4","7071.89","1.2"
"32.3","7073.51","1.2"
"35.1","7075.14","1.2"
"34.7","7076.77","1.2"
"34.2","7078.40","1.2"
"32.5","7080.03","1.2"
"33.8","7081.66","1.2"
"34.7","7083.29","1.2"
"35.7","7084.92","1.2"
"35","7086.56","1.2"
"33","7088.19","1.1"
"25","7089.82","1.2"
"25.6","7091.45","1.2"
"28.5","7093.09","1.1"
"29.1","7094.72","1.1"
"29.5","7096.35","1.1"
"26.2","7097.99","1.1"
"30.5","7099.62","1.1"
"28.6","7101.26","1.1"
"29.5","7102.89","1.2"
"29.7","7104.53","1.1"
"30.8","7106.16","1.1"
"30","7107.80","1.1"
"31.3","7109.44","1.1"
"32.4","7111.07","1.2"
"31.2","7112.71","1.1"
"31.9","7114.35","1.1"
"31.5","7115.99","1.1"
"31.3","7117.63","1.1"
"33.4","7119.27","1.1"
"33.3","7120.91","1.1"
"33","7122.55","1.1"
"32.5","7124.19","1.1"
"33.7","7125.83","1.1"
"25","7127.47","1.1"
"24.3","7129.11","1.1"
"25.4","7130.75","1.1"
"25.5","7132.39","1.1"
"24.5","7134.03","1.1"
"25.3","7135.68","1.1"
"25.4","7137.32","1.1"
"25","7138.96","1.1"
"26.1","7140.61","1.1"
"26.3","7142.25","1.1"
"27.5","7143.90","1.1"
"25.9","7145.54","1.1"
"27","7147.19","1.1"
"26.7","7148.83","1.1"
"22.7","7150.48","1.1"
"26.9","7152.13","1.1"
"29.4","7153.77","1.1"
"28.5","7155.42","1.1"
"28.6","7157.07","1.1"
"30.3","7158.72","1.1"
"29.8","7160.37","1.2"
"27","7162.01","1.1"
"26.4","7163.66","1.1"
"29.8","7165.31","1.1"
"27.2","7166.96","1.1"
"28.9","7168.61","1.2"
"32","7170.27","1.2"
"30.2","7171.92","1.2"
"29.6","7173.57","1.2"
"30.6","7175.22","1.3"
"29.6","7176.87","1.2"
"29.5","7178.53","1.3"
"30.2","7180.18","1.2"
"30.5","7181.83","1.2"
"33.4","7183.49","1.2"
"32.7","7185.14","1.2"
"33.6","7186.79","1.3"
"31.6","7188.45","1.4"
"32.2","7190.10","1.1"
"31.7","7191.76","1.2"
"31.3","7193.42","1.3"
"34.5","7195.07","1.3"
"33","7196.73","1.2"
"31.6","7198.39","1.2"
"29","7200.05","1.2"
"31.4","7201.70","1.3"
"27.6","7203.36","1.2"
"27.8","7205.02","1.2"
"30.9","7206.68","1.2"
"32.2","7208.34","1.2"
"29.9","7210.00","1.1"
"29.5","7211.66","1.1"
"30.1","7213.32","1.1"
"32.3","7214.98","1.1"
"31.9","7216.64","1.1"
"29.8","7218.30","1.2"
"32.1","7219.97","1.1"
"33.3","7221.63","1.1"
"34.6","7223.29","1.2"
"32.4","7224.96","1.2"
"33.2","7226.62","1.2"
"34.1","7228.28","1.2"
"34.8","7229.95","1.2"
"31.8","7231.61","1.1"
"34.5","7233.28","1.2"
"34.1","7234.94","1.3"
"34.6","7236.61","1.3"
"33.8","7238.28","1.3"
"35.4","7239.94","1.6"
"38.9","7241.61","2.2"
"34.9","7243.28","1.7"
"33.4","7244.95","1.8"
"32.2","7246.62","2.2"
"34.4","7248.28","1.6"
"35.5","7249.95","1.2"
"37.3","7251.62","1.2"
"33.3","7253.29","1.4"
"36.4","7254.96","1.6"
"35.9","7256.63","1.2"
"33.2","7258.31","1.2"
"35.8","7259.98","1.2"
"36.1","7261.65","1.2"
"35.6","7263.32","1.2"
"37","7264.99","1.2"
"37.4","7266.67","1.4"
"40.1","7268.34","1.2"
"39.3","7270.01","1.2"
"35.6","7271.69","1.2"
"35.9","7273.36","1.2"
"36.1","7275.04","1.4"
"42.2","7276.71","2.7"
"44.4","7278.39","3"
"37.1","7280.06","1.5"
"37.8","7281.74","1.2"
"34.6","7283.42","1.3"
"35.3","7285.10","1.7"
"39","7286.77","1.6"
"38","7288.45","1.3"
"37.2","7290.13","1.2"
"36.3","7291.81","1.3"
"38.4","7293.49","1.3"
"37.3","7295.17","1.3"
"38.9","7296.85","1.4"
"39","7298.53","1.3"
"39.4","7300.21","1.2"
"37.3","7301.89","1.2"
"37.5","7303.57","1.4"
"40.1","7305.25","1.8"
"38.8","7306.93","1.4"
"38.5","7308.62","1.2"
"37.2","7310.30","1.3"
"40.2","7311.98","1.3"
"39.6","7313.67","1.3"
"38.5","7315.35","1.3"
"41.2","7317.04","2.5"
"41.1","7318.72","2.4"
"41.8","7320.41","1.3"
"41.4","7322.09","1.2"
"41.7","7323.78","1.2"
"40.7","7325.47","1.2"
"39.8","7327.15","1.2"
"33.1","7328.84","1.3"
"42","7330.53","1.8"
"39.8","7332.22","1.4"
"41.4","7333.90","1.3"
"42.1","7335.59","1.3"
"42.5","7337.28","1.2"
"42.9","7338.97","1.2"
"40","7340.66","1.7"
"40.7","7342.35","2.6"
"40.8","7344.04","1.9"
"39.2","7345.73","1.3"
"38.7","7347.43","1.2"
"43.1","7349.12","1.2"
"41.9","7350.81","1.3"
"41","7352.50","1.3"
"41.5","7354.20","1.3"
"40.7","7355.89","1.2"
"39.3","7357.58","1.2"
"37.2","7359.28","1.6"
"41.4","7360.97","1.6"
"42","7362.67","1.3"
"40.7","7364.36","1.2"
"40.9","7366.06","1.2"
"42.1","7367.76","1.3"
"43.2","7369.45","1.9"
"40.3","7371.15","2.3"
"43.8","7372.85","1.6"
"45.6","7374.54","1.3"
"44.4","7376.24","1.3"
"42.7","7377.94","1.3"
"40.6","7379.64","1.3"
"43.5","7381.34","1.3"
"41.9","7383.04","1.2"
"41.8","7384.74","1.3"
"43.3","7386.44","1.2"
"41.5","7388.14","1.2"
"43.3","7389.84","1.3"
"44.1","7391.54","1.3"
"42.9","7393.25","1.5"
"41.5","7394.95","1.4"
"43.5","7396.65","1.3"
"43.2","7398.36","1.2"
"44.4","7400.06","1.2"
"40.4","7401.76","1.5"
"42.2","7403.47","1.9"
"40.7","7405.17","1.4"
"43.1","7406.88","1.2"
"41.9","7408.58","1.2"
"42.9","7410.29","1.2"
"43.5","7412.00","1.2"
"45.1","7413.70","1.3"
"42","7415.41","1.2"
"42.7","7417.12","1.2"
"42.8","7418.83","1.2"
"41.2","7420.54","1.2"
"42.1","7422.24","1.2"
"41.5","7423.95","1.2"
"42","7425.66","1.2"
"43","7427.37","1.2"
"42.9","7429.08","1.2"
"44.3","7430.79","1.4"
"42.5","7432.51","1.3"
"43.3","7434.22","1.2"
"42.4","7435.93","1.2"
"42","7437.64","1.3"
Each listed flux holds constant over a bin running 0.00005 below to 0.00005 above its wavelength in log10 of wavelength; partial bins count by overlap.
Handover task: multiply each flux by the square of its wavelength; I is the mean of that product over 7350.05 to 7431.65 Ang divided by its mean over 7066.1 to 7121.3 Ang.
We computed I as 1.5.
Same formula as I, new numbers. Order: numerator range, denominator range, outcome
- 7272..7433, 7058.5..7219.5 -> 1.43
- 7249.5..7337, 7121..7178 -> 1.43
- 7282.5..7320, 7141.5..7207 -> 1.34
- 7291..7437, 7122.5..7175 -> 1.58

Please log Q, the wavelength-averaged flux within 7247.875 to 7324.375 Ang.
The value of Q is 37.9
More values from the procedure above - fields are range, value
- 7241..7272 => 35.9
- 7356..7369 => 40.6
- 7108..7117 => 31.5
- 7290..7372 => 40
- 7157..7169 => 28.5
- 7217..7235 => 33.1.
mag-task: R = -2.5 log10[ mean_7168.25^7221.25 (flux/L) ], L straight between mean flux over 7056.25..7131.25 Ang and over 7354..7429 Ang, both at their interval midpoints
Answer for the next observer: 0.133 mag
